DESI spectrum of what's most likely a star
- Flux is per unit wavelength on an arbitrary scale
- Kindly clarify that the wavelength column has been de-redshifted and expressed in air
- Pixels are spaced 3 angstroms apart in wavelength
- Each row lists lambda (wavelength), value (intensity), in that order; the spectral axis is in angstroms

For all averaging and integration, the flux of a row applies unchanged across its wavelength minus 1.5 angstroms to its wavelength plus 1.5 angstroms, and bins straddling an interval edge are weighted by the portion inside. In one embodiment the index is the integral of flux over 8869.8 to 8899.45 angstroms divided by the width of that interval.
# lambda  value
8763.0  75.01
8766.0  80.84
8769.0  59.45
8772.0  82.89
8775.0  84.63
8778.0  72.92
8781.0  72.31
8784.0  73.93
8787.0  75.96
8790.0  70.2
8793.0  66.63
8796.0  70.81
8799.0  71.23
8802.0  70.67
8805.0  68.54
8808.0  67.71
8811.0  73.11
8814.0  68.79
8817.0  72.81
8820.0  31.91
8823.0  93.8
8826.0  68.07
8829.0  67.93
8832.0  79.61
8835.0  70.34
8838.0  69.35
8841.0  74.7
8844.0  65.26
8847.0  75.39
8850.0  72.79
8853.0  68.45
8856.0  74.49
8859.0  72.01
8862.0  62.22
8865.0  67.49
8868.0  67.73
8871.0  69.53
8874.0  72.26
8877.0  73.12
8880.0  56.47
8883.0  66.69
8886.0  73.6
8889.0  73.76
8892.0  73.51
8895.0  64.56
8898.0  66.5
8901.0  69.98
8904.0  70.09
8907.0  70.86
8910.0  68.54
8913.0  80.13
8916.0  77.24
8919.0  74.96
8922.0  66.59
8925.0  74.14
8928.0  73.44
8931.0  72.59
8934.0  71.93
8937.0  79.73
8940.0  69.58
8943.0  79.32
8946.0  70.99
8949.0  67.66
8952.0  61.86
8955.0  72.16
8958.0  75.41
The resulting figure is 69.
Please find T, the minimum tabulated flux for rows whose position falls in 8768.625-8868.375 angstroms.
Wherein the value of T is 31.91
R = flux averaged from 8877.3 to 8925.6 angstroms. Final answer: 70.5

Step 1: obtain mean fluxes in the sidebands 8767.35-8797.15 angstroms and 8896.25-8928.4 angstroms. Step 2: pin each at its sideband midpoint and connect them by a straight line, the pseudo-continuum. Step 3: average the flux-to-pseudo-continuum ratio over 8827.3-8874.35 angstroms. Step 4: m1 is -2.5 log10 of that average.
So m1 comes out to 0.029 mag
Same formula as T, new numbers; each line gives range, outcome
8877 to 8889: 56.47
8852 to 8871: 62.22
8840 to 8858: 65.26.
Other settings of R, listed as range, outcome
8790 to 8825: 68.8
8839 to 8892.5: 69.9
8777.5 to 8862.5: 70.5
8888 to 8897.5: 70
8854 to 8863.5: 69.5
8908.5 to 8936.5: 73.5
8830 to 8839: 73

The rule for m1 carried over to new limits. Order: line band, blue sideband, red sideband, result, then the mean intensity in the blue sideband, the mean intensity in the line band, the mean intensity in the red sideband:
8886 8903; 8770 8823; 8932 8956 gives 0.02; 70.9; 70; 71.7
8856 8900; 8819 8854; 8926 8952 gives 0.04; 70.4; 68.8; 72.5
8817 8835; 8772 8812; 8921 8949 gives 0.06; 72.6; 68.8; 73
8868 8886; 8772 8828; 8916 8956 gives 0.06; 71.1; 68.1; 72.1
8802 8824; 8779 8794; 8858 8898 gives 0.05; 72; 67.7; 68.6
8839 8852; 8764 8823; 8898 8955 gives -0.01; 70.9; 71.8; 72.1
